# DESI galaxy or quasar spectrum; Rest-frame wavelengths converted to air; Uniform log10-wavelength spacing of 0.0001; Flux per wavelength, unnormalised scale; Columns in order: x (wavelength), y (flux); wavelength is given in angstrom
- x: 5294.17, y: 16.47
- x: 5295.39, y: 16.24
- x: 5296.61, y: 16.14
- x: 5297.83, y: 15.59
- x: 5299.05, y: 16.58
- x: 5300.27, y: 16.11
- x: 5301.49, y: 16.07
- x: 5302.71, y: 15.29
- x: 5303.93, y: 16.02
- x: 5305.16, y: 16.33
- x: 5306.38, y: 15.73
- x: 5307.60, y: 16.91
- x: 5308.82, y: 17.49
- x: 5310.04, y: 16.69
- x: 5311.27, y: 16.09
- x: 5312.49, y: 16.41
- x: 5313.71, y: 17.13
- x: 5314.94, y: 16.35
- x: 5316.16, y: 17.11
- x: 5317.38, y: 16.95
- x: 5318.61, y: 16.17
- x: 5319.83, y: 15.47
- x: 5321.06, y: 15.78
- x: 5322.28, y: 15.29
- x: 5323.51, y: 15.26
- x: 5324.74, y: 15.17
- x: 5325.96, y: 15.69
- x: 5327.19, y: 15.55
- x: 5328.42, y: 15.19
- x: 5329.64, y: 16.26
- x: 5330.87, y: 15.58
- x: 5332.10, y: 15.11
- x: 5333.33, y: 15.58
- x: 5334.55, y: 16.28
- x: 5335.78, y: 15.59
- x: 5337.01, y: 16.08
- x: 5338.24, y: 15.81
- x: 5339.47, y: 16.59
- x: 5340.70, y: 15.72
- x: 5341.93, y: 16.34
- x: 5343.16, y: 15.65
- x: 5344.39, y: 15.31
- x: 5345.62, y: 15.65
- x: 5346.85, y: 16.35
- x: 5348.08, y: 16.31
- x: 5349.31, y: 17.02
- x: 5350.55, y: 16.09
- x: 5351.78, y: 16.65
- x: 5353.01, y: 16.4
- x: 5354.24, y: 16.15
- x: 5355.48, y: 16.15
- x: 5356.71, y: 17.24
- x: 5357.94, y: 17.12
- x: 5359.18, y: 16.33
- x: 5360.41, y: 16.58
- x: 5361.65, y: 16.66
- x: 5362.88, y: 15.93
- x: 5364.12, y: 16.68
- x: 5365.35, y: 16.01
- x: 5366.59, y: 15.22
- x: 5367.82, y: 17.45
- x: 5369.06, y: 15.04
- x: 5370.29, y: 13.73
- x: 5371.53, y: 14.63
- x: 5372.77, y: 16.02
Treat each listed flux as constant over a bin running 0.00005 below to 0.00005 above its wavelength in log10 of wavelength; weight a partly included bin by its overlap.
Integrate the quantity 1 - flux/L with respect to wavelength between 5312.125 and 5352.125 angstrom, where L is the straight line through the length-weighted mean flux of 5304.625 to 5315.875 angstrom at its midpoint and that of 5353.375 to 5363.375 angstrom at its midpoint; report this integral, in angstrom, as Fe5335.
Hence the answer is 1.4 angstrom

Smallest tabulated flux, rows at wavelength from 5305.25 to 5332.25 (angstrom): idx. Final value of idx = 15.11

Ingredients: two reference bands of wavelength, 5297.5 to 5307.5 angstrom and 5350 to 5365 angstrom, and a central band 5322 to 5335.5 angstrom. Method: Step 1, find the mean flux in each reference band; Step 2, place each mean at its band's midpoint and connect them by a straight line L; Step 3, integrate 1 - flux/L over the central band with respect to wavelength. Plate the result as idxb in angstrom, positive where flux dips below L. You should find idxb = 0.6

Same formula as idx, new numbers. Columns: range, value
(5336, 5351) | 15.31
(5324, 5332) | 15.17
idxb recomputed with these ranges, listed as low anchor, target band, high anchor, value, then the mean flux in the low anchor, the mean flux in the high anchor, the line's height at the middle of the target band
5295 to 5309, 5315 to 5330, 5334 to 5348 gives 0.2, 16.2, 16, 16.1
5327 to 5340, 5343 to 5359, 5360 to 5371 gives -0.5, 15.8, 15.9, 15.8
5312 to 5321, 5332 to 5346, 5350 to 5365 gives 0.5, 16.5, 16.5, 16.5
